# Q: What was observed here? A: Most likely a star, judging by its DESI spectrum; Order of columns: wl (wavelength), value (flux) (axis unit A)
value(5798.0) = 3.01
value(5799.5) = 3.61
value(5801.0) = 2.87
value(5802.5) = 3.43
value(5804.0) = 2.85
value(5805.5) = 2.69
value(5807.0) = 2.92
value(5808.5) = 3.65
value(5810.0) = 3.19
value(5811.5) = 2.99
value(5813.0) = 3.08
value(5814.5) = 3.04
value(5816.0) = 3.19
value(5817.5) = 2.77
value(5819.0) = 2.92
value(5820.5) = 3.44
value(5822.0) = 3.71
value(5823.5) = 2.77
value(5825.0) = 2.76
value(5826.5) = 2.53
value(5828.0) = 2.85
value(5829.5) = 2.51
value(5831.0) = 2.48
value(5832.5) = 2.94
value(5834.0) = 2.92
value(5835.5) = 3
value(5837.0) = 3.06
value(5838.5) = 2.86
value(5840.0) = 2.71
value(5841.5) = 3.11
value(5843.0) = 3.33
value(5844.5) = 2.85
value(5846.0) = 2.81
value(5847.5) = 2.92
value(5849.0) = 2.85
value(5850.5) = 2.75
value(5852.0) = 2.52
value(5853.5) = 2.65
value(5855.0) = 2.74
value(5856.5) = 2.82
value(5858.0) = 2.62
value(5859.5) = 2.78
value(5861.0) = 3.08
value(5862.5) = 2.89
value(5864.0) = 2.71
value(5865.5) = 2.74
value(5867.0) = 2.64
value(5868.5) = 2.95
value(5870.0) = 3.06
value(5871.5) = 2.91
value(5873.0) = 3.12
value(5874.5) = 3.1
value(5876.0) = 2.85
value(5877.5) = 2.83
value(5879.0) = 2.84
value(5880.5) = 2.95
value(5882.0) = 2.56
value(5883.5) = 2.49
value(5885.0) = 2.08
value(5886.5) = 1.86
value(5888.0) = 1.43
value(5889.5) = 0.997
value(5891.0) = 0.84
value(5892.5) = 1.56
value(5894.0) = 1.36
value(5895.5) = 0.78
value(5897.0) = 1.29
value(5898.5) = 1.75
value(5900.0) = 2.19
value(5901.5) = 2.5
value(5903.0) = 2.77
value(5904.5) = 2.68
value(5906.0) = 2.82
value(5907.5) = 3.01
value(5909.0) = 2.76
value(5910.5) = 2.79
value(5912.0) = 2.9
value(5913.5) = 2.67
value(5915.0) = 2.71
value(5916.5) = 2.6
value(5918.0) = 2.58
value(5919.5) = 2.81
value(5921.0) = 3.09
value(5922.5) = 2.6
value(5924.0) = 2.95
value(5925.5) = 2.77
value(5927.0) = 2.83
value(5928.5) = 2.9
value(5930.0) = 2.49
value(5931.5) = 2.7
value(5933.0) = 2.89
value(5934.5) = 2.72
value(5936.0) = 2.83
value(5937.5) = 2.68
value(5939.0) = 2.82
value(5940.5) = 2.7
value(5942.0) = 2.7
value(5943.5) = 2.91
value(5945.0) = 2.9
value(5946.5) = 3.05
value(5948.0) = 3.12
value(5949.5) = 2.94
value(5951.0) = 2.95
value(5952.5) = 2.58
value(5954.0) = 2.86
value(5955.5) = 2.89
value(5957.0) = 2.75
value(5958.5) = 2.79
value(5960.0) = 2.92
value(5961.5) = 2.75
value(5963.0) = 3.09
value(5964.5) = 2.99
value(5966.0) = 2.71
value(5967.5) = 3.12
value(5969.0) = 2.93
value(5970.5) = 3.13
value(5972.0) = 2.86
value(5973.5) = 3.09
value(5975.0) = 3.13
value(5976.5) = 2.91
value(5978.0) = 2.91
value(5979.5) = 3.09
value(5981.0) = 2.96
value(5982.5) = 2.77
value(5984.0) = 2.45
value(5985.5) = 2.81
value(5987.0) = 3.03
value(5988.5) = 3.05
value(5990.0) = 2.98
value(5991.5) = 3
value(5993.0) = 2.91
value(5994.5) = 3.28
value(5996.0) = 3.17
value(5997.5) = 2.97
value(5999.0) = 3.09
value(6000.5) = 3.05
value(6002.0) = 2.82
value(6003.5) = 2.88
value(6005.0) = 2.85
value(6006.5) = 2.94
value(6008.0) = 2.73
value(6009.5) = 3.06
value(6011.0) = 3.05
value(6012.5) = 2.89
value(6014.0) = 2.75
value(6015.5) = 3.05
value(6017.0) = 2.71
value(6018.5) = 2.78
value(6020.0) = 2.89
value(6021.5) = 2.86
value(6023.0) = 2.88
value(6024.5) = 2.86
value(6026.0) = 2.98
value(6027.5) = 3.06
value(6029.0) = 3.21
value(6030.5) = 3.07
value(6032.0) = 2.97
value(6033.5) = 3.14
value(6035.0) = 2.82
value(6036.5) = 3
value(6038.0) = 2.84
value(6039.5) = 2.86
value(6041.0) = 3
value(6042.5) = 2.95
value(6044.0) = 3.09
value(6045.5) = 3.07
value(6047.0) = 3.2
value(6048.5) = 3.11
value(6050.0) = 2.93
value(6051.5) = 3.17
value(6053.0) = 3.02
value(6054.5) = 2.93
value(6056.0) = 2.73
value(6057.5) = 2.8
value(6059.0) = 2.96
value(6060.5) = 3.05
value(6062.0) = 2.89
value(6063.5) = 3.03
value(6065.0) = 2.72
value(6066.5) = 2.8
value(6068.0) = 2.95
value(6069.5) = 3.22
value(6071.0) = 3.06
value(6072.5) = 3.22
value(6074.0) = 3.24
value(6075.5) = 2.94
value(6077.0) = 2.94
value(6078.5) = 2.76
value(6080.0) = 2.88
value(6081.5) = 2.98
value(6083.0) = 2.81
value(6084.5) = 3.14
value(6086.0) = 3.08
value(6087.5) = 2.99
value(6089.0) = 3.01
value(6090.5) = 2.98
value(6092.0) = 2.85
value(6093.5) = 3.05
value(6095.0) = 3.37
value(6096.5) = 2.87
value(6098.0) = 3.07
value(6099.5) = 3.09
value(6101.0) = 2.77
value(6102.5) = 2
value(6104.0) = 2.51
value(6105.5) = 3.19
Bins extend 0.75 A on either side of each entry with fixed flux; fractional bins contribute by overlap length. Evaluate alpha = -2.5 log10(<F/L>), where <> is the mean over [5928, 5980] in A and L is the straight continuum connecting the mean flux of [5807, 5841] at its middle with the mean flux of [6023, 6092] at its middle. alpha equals 0.04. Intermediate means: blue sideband 2.97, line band 2.88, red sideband 2.99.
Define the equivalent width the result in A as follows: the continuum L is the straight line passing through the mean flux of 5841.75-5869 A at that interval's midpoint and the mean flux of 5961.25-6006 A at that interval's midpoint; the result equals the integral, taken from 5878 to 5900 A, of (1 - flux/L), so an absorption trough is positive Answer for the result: 8.15 A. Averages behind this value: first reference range 2.82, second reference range 2.96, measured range 1.8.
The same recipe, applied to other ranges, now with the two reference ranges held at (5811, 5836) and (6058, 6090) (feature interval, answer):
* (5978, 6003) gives 0.0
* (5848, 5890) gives 4.2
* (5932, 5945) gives 0.7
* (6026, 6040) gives -0.1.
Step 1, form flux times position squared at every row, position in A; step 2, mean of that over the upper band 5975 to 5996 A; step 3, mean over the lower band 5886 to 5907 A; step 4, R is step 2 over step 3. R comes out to 1.7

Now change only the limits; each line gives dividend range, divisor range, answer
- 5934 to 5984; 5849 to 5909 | 1.22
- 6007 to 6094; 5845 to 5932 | 1.23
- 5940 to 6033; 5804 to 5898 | 1.15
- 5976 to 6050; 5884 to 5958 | 1.22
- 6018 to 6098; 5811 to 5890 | 1.15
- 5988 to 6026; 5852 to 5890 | 1.17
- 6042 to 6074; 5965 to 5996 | 1.04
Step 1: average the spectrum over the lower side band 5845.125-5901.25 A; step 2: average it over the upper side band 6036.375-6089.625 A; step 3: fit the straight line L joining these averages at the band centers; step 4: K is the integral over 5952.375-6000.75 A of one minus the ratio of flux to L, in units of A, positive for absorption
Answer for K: -3.89 A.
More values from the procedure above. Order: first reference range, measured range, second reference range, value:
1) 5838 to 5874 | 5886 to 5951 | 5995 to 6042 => 9.2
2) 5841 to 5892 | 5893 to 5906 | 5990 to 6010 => 3.6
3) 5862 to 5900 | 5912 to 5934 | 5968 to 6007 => -1.9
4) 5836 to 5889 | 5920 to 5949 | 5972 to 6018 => 0.3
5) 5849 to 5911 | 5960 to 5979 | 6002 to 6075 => -1.6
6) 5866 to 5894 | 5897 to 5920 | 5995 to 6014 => -0.8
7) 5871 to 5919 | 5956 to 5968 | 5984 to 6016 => -0.7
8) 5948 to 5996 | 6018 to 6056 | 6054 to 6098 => -0.3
